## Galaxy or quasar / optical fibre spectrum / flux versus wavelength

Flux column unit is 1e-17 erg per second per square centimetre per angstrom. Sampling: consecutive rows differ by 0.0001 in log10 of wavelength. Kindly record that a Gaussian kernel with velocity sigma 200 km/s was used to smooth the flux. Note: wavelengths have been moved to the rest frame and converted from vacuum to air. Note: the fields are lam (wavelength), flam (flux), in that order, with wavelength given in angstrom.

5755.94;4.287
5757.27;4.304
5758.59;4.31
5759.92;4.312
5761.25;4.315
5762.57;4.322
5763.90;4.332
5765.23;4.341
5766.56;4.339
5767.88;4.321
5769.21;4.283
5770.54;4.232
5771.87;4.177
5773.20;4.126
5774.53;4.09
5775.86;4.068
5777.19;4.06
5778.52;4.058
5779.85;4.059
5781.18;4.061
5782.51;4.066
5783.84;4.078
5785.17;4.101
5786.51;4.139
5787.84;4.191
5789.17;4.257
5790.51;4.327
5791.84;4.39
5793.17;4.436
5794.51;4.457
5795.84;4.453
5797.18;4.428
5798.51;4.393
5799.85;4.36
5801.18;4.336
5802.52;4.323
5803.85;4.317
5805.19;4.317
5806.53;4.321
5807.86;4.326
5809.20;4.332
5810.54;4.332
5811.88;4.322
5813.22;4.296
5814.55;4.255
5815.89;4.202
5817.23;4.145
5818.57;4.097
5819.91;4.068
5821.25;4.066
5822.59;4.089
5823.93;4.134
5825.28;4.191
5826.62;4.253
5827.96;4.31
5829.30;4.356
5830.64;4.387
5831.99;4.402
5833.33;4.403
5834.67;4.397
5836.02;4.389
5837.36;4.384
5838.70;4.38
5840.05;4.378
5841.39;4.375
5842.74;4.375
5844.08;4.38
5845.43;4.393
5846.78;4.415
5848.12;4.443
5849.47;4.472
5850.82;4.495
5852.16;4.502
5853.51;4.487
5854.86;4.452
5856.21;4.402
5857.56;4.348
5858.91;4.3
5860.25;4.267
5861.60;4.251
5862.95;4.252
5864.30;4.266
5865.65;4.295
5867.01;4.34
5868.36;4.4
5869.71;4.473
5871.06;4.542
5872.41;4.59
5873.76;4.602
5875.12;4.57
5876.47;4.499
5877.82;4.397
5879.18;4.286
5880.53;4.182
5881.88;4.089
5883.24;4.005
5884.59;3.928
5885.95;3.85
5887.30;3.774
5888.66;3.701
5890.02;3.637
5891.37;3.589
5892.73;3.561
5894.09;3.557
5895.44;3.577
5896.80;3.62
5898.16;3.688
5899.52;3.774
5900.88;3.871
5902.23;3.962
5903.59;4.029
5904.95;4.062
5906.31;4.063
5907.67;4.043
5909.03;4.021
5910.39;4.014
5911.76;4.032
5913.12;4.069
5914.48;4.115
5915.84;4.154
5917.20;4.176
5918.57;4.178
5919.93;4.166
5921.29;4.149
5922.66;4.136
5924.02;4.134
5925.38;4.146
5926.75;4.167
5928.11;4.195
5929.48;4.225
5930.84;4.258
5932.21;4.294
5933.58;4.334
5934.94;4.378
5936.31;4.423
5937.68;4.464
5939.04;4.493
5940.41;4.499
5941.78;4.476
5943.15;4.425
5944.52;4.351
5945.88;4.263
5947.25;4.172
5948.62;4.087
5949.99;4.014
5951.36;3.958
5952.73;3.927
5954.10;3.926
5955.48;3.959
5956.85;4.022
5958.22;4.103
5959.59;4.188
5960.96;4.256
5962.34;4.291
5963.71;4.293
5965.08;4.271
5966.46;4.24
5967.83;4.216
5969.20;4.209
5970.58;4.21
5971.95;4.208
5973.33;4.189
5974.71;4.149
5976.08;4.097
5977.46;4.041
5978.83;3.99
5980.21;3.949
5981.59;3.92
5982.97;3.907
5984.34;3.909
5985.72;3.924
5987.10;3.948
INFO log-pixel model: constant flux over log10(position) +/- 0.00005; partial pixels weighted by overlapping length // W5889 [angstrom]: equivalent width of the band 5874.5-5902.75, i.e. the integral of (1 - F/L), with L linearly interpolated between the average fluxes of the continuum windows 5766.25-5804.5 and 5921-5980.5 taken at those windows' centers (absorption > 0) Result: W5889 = 2.1 angstrom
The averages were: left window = 4.24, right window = 4.2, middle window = 3.91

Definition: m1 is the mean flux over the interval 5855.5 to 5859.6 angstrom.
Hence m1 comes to 4.36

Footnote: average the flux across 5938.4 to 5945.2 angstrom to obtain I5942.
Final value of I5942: 4.45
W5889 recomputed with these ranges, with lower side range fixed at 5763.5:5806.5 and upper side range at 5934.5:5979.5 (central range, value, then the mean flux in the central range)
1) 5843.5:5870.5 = -1.0 angstrom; 4.38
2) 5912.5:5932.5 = 0.2 angstrom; 4.17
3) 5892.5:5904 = 1.3 angstrom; 3.74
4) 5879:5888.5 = 0.5 angstrom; 3.99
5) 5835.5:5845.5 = -0.3 angstrom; 4.38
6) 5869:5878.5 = -0.7 angstrom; 4.53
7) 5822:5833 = -0.1 angstrom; 4.27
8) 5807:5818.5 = -0.1 angstrom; 4.27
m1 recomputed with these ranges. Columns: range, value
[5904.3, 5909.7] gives 4.05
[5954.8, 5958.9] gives 4.03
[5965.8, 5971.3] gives 4.22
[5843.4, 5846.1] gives 4.39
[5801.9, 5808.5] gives 4.33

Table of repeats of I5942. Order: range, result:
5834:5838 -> 4.39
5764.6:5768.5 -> 4.34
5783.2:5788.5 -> 4.12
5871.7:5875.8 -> 4.59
